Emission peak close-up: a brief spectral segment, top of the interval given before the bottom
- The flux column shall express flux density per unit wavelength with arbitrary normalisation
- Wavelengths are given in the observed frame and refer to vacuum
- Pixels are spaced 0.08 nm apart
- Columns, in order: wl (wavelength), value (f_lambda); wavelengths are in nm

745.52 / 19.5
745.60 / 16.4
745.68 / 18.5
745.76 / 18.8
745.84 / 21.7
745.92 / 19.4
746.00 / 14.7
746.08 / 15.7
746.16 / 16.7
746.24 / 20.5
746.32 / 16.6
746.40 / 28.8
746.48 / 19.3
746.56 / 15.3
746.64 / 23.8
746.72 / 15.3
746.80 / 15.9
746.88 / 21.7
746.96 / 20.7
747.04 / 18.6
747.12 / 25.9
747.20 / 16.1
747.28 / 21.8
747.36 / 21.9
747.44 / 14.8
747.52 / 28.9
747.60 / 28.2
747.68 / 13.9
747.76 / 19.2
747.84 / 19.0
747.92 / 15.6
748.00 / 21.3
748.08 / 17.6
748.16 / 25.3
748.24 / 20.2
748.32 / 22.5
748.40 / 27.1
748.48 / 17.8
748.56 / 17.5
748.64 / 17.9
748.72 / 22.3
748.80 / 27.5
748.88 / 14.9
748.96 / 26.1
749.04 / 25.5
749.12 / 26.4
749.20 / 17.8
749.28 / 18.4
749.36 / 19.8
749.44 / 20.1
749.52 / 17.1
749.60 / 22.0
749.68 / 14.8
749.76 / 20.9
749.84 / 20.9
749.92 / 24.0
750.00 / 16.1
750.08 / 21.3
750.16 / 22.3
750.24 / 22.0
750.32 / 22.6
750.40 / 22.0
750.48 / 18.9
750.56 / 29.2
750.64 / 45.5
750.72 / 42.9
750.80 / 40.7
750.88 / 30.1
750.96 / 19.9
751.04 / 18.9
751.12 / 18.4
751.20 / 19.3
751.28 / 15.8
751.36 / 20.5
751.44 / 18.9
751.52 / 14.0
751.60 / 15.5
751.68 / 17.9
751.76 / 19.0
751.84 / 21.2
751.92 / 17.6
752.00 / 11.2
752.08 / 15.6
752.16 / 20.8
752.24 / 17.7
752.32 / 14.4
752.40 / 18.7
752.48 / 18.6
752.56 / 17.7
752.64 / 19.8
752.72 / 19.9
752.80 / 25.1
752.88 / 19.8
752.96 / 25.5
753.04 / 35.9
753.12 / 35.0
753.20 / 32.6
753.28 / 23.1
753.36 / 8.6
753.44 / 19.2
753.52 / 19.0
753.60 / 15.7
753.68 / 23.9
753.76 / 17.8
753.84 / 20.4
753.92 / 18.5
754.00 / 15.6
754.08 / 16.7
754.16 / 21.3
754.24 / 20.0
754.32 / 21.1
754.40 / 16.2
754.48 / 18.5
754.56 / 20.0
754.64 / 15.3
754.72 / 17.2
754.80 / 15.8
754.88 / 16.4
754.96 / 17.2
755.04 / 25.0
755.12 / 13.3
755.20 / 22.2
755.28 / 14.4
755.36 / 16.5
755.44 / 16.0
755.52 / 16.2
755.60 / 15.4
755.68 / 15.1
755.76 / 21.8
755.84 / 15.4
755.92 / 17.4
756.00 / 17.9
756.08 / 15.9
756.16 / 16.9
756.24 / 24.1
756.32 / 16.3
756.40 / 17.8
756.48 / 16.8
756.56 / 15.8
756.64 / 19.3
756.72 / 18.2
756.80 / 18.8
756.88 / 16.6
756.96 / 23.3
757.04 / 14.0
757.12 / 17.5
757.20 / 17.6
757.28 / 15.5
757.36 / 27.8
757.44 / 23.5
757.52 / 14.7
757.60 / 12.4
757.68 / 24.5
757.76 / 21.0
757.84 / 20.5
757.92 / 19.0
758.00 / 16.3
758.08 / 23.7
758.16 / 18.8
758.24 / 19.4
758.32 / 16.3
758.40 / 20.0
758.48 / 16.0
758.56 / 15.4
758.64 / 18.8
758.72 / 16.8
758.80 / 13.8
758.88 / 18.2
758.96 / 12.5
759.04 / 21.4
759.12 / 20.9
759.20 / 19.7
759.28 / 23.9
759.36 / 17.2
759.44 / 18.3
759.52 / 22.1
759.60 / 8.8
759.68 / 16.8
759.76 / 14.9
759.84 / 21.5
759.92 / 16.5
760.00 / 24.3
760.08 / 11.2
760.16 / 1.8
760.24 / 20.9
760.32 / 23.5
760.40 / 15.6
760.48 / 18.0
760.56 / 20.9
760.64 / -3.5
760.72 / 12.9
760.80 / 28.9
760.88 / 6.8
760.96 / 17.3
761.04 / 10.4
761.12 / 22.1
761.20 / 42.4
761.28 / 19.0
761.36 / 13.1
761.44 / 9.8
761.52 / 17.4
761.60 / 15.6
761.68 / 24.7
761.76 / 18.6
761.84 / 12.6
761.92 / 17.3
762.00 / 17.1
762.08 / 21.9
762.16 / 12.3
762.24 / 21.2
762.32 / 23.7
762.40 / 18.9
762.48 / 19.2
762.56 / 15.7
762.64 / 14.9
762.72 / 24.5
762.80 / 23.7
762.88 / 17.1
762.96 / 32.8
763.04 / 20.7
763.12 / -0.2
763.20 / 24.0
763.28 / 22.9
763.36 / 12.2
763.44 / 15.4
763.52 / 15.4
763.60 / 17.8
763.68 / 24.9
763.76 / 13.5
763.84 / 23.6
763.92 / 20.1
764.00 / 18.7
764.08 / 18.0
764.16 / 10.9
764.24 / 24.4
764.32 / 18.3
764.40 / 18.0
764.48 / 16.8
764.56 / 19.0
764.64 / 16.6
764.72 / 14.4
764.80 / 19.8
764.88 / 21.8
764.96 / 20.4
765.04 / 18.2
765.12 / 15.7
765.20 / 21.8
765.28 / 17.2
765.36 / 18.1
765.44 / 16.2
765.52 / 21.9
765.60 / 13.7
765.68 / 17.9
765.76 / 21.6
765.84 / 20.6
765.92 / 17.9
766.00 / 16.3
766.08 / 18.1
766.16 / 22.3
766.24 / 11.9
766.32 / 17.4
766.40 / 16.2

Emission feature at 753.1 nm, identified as [N II] 6583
